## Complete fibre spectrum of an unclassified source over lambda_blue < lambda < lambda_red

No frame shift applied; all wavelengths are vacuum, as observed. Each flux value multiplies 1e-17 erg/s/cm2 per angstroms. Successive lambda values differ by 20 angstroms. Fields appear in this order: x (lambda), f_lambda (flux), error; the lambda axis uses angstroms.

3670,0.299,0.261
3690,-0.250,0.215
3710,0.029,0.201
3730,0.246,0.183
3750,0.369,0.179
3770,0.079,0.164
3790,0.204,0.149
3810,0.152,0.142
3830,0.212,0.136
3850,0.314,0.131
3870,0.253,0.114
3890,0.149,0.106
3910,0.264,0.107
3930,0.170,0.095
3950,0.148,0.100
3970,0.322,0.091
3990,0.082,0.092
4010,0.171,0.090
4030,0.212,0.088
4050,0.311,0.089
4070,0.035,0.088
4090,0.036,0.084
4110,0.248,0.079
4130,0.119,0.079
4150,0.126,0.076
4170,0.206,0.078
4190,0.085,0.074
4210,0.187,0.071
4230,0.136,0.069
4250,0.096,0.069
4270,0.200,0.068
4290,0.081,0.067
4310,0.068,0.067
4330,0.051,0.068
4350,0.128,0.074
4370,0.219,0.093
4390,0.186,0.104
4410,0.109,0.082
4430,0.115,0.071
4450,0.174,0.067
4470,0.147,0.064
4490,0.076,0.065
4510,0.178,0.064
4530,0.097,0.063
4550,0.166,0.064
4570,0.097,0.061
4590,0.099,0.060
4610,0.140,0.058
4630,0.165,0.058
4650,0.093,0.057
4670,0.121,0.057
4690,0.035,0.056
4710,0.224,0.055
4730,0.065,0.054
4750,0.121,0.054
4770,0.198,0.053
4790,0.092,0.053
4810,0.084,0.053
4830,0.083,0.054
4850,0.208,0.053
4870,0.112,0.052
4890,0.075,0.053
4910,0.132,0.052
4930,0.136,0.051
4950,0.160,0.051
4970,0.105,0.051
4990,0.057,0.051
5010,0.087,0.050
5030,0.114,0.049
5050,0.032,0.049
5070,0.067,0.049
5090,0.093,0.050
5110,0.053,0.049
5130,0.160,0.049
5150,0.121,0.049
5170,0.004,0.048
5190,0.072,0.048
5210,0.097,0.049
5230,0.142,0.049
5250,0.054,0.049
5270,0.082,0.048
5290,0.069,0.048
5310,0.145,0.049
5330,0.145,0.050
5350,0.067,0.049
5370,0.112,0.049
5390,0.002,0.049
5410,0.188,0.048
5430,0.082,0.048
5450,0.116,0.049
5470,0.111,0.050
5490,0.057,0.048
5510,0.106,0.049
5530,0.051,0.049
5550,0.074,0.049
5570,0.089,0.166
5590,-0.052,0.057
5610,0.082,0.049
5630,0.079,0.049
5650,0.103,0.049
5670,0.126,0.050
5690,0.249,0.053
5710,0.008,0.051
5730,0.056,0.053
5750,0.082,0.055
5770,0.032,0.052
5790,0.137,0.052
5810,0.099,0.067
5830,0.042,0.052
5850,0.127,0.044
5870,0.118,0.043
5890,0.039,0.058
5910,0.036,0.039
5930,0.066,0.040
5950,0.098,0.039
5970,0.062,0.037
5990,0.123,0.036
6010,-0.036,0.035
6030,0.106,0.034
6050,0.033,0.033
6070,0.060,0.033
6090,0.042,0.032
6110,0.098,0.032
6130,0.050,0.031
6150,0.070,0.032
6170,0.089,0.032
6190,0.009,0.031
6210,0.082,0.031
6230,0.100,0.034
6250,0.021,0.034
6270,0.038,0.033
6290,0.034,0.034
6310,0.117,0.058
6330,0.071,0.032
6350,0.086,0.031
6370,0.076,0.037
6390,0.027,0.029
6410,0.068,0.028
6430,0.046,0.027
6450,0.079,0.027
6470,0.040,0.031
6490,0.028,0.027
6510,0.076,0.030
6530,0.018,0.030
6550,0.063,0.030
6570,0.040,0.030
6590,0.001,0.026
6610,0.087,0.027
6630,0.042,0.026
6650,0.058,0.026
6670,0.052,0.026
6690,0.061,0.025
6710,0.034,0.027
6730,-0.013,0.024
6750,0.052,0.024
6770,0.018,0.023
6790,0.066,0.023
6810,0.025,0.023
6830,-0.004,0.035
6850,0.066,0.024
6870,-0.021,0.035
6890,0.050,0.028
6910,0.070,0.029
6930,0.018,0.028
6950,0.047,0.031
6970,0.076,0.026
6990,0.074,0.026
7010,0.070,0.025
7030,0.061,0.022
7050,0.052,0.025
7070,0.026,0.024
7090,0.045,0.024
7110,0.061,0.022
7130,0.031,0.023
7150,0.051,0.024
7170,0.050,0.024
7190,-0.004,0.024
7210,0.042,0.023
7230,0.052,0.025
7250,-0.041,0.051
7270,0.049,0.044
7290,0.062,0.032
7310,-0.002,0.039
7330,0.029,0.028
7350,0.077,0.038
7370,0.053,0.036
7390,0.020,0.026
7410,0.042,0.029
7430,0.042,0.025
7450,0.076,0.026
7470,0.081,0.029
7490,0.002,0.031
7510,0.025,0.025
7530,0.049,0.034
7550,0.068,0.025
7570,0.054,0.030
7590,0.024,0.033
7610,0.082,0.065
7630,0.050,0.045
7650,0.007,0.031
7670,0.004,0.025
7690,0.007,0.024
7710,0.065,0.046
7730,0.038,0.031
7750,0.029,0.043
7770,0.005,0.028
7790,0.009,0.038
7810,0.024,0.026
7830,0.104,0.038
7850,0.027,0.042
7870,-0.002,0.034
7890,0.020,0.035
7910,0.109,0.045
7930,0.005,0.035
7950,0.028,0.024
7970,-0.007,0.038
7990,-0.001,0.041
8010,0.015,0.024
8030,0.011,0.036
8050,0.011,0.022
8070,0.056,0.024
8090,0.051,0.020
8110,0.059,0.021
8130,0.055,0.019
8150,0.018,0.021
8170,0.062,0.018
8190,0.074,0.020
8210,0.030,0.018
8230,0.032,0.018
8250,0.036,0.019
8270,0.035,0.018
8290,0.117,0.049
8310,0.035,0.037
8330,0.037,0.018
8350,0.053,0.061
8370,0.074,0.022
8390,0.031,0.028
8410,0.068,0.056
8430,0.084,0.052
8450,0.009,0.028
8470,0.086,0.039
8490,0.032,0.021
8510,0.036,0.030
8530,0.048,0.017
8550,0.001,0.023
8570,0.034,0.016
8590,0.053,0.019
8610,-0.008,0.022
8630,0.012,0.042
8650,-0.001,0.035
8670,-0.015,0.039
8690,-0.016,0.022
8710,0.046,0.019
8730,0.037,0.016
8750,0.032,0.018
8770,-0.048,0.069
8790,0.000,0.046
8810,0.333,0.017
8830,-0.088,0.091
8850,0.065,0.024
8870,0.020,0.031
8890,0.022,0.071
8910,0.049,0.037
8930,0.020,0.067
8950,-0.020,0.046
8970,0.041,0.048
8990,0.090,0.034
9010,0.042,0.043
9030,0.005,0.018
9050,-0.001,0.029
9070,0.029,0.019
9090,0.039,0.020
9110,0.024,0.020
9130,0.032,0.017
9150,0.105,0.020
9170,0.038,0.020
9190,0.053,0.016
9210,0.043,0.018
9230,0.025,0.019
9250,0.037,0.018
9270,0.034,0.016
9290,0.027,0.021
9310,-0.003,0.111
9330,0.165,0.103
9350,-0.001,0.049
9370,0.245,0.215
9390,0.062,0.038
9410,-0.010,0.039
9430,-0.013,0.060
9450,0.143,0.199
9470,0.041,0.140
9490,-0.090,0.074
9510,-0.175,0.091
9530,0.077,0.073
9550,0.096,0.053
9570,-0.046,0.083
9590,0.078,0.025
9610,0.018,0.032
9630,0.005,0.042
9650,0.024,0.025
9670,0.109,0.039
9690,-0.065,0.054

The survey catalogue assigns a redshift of 1.36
